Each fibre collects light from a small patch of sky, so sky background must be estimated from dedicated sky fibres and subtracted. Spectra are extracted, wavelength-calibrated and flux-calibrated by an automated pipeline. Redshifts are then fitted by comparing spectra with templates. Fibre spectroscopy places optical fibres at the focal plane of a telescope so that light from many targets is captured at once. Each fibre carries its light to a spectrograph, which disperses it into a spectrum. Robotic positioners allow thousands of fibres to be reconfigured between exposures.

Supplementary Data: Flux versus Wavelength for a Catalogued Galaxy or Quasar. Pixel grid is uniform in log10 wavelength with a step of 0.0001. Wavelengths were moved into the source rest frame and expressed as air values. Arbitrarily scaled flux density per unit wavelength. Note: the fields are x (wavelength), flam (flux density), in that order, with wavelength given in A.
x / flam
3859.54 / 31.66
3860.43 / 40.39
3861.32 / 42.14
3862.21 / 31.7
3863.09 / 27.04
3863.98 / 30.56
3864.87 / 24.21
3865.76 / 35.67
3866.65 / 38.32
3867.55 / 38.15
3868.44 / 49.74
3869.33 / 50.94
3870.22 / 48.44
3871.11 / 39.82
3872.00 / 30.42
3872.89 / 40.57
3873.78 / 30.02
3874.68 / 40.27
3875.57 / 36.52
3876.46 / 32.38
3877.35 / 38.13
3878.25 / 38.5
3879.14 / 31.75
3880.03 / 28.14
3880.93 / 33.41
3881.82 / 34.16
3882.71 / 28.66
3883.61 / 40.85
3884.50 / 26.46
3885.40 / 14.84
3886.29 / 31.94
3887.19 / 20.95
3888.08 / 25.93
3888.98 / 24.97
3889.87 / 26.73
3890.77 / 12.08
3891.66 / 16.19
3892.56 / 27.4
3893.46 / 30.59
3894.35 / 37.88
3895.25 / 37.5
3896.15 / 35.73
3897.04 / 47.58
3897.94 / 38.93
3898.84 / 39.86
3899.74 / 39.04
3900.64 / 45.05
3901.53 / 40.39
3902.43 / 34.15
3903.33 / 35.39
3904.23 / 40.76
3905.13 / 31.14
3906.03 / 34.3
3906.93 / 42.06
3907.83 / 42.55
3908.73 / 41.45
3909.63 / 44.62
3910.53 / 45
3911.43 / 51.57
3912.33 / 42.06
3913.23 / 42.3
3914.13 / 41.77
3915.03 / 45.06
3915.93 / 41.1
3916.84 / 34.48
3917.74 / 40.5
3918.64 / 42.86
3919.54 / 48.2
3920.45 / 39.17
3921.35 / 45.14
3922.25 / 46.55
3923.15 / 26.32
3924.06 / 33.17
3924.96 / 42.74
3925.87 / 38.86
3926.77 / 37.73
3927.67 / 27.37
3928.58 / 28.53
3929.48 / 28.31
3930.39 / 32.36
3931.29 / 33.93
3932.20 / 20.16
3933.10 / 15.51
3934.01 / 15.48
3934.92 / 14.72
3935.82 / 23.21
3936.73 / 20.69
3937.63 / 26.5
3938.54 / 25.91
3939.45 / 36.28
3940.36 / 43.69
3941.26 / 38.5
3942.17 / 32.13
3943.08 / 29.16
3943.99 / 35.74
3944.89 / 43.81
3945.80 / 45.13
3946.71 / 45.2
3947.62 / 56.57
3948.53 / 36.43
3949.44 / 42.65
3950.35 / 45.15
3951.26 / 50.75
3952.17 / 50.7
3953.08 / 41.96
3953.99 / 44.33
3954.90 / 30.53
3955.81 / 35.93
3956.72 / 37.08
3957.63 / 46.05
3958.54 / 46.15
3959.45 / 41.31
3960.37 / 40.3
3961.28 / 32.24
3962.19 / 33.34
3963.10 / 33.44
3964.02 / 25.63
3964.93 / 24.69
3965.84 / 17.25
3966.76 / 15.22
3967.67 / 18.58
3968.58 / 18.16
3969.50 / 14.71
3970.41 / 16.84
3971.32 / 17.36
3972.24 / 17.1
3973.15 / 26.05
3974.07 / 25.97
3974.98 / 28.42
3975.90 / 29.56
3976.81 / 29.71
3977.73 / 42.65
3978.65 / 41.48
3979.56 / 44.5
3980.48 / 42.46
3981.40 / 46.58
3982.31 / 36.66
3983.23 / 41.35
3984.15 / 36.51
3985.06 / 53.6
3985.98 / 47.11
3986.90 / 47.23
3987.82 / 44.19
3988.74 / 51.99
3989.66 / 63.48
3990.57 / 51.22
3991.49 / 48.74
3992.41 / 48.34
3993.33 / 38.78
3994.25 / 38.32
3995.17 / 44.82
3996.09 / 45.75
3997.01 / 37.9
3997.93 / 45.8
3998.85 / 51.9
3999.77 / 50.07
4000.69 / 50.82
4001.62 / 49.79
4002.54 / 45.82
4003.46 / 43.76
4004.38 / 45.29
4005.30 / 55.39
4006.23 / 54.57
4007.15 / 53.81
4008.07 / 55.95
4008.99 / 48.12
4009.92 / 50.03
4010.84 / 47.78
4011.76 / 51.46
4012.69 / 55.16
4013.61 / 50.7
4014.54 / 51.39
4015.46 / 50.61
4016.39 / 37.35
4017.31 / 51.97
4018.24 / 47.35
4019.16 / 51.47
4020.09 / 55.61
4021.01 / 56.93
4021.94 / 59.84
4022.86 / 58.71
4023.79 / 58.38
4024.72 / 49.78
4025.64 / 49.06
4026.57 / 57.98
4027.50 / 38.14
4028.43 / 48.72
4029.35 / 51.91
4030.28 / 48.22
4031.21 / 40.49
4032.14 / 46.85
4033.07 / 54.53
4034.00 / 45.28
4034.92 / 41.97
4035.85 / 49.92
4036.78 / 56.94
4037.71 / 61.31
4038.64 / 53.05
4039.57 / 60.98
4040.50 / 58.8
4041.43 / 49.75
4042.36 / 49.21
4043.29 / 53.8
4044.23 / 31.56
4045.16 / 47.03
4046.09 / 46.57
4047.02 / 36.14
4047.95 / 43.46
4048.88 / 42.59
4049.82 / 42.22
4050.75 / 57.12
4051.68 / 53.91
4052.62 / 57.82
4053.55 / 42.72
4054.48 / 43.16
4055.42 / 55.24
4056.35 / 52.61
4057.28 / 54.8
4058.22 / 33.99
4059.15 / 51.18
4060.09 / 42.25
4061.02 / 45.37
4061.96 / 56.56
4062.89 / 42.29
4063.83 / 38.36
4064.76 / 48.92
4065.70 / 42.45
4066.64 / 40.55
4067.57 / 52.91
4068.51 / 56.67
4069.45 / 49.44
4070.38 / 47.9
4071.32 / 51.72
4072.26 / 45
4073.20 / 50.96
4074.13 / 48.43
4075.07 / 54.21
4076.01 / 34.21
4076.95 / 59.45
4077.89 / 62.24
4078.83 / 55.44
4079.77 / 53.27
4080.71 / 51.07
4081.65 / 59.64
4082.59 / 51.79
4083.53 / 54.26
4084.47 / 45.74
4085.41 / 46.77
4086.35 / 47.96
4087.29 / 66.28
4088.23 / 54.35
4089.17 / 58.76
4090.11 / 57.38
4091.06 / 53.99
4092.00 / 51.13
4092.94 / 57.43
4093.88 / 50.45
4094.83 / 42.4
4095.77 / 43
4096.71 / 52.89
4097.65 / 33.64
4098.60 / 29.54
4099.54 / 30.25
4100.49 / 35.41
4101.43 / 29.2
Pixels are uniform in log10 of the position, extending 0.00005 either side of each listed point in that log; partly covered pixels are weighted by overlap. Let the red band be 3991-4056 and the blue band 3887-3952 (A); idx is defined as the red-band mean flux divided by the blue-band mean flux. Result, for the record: 1.38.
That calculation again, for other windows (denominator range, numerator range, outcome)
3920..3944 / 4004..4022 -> 1.66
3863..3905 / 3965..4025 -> 1.27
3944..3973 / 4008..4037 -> 1.47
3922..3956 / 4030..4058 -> 1.41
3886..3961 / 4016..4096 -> 1.38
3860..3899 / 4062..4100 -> 1.48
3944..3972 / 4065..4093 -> 1.49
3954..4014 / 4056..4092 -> 1.26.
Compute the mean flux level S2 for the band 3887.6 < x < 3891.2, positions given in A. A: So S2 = 22.5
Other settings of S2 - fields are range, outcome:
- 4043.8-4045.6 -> 39.4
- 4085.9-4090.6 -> 56.9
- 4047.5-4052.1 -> 47.8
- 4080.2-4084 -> 54.2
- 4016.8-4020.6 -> 51.6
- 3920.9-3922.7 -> 46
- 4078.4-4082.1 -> 54.8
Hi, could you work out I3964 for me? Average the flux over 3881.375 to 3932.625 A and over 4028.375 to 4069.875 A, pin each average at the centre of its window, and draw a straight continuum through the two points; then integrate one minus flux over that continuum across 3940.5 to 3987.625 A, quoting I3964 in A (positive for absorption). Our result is 5.6 A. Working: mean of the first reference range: 35.6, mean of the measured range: 35.8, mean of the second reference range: 48.4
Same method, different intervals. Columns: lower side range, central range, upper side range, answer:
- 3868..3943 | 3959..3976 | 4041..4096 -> 6.5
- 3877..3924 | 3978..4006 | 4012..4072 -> -1.1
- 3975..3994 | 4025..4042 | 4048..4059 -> -1.3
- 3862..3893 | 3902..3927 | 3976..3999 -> -2.8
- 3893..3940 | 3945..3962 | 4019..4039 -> -0.6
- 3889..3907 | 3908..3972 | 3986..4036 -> 7.4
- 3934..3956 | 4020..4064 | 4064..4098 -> -2.5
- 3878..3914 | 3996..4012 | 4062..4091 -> -1.7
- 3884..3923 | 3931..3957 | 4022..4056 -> 3.5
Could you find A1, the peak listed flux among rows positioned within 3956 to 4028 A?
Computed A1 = 63.48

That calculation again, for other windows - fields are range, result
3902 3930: 51.57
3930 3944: 43.69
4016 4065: 61.31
